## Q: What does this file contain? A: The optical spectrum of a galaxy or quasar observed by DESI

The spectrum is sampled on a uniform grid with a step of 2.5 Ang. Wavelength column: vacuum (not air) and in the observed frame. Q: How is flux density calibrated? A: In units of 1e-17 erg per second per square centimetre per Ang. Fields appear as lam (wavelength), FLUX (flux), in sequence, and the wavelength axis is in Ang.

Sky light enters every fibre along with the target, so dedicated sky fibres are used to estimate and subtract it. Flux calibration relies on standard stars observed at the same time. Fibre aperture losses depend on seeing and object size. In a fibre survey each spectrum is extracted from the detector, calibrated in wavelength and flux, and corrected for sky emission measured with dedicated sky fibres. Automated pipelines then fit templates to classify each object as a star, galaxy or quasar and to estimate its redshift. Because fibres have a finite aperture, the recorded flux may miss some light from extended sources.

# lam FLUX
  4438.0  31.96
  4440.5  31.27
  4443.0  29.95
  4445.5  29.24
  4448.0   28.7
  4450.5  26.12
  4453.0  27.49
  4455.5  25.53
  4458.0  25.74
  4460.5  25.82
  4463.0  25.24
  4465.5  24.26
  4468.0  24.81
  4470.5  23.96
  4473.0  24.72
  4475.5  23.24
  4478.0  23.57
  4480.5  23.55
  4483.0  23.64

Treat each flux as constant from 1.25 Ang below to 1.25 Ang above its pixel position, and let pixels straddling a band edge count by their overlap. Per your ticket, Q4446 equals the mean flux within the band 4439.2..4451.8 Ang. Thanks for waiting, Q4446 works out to 29.1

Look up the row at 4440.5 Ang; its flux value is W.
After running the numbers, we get 31.27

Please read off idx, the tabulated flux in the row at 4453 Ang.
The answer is 27.49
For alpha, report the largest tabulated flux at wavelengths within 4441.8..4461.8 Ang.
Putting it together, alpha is 29.95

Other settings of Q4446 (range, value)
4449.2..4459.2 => 26.2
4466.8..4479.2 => 24.1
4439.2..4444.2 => 30.6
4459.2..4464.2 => 25.5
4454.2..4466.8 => 25.3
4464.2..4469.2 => 24.5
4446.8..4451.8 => 27.4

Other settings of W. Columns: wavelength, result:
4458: 25.74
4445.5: 29.24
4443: 29.95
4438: 31.96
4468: 24.81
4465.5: 24.26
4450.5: 26.12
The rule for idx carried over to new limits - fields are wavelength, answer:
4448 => 28.7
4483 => 23.64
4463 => 25.24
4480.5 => 23.55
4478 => 23.57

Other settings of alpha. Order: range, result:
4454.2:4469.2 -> 25.82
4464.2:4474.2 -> 24.81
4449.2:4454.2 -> 27.49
